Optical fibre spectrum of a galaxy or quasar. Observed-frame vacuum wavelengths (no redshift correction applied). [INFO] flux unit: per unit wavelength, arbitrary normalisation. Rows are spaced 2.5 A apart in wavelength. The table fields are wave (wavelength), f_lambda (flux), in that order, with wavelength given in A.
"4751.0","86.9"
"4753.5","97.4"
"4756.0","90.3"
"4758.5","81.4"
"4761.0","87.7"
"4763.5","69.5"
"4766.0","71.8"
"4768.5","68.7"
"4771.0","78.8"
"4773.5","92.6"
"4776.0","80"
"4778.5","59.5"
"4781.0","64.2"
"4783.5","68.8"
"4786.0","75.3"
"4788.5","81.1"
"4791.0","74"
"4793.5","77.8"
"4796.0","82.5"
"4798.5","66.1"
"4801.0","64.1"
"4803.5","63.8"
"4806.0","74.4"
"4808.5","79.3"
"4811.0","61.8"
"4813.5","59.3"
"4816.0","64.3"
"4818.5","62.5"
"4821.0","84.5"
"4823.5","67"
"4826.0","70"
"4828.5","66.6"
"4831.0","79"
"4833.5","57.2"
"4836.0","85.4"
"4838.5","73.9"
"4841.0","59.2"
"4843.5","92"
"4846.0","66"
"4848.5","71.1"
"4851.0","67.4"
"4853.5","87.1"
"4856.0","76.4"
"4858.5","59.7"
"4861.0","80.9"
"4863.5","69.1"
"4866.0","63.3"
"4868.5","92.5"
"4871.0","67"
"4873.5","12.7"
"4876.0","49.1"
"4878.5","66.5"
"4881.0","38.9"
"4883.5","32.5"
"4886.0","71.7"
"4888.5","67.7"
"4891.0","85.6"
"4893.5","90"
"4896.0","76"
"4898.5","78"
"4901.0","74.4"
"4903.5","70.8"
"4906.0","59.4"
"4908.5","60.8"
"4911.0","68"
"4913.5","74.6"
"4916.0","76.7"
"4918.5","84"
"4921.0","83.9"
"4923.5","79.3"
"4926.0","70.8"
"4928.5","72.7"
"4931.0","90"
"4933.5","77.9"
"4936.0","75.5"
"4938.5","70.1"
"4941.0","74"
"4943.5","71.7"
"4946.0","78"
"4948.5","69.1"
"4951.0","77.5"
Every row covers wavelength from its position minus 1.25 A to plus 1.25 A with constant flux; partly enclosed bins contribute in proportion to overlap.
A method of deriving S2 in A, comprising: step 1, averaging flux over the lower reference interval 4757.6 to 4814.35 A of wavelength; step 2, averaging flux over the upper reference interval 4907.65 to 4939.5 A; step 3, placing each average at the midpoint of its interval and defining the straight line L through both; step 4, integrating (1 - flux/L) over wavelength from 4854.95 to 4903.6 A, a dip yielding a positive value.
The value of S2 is 5.9 A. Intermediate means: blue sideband 73.2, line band 66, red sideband 75.9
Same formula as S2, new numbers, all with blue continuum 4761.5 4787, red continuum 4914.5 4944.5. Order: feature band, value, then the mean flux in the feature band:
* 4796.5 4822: 2.04 A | 68.3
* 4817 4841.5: 1.28 A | 70.8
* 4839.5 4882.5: 5.58 A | 65.7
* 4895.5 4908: 0.94 A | 70.8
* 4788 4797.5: -0.58 A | 78.3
